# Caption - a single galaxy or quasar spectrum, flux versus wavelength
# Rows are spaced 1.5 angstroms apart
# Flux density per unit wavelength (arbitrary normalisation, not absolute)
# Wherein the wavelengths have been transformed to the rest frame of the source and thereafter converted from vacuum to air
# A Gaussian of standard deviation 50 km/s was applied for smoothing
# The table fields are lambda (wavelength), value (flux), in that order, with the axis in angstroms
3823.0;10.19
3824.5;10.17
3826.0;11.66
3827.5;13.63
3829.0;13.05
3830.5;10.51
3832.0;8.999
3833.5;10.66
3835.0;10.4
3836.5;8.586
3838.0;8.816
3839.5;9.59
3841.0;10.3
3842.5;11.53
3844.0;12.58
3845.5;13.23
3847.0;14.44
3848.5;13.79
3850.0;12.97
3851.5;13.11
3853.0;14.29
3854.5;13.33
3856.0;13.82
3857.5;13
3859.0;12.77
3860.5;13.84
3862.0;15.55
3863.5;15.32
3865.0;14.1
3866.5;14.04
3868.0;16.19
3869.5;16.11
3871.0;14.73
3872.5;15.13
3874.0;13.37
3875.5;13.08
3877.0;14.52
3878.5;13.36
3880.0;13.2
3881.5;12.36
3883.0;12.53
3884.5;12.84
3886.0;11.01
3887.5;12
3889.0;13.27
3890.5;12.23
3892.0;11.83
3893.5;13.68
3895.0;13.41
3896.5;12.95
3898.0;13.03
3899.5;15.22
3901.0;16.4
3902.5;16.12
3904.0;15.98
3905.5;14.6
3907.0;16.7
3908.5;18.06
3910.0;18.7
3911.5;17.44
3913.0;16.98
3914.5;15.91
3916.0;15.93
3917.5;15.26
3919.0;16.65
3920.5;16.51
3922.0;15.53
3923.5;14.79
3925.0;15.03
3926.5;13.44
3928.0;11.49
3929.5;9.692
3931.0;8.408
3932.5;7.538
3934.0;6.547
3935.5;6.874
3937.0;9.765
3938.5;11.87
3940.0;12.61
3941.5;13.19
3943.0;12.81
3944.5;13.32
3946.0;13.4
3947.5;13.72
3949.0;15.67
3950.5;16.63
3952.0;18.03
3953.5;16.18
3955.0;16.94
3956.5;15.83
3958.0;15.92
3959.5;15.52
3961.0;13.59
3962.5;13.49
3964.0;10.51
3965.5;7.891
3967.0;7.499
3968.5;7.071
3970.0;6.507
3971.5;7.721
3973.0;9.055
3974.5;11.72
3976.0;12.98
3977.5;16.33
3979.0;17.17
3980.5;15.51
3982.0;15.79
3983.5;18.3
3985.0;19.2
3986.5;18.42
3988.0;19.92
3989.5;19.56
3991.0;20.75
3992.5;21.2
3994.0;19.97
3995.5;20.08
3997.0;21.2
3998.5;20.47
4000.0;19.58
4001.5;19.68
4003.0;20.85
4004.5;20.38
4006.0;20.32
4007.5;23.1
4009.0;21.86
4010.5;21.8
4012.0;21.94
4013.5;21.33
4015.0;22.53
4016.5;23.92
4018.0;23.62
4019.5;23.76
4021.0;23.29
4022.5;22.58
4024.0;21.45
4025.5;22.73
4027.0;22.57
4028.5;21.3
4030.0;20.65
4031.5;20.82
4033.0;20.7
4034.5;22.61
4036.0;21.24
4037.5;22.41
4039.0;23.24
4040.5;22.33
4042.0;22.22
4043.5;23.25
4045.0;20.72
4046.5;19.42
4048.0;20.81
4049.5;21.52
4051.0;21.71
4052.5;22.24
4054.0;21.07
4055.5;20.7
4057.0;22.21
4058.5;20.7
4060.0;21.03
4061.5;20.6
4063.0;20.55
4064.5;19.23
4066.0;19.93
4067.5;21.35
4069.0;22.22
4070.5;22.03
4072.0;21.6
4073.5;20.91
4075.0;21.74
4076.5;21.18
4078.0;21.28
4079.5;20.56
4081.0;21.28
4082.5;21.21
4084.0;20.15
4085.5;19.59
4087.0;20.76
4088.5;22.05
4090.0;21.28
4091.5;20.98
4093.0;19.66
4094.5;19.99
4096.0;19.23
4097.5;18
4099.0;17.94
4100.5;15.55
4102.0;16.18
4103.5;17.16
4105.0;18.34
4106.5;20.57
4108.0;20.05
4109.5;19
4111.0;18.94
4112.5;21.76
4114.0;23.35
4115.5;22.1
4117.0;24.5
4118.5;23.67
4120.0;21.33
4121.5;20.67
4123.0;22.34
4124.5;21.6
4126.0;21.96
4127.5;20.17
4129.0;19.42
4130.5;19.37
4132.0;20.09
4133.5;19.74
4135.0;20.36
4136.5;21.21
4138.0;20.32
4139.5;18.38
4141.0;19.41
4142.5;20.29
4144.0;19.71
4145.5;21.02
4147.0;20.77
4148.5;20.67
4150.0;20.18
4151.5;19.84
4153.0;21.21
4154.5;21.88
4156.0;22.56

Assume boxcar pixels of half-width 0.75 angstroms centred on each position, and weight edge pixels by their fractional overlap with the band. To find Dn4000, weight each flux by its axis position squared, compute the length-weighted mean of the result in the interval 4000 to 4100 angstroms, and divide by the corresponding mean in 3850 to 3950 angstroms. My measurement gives 1.67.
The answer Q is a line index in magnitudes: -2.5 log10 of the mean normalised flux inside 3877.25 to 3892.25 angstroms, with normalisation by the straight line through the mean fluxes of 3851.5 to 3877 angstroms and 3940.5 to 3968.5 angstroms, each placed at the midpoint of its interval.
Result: 0.13 mag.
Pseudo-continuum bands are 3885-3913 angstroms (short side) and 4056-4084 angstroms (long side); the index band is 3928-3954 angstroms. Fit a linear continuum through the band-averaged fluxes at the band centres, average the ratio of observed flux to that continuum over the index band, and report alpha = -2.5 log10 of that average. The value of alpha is 0.324 mag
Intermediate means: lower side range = 14.6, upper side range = 21.1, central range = 12.1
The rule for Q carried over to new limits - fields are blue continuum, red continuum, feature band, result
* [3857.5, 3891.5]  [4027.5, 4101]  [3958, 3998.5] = 0.18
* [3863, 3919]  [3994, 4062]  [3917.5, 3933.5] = 0.25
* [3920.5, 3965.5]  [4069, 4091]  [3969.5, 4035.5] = -0.17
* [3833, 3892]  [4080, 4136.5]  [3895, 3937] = 0.03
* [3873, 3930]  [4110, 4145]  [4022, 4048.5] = -0.19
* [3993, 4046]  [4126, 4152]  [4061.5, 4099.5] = 0.02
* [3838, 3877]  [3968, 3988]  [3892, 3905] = -0.06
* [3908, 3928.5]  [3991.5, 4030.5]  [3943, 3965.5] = 0.23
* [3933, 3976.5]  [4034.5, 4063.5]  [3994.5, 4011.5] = -0.23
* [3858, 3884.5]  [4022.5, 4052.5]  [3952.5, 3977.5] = 0.46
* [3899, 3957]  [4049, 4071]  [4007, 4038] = -0.16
